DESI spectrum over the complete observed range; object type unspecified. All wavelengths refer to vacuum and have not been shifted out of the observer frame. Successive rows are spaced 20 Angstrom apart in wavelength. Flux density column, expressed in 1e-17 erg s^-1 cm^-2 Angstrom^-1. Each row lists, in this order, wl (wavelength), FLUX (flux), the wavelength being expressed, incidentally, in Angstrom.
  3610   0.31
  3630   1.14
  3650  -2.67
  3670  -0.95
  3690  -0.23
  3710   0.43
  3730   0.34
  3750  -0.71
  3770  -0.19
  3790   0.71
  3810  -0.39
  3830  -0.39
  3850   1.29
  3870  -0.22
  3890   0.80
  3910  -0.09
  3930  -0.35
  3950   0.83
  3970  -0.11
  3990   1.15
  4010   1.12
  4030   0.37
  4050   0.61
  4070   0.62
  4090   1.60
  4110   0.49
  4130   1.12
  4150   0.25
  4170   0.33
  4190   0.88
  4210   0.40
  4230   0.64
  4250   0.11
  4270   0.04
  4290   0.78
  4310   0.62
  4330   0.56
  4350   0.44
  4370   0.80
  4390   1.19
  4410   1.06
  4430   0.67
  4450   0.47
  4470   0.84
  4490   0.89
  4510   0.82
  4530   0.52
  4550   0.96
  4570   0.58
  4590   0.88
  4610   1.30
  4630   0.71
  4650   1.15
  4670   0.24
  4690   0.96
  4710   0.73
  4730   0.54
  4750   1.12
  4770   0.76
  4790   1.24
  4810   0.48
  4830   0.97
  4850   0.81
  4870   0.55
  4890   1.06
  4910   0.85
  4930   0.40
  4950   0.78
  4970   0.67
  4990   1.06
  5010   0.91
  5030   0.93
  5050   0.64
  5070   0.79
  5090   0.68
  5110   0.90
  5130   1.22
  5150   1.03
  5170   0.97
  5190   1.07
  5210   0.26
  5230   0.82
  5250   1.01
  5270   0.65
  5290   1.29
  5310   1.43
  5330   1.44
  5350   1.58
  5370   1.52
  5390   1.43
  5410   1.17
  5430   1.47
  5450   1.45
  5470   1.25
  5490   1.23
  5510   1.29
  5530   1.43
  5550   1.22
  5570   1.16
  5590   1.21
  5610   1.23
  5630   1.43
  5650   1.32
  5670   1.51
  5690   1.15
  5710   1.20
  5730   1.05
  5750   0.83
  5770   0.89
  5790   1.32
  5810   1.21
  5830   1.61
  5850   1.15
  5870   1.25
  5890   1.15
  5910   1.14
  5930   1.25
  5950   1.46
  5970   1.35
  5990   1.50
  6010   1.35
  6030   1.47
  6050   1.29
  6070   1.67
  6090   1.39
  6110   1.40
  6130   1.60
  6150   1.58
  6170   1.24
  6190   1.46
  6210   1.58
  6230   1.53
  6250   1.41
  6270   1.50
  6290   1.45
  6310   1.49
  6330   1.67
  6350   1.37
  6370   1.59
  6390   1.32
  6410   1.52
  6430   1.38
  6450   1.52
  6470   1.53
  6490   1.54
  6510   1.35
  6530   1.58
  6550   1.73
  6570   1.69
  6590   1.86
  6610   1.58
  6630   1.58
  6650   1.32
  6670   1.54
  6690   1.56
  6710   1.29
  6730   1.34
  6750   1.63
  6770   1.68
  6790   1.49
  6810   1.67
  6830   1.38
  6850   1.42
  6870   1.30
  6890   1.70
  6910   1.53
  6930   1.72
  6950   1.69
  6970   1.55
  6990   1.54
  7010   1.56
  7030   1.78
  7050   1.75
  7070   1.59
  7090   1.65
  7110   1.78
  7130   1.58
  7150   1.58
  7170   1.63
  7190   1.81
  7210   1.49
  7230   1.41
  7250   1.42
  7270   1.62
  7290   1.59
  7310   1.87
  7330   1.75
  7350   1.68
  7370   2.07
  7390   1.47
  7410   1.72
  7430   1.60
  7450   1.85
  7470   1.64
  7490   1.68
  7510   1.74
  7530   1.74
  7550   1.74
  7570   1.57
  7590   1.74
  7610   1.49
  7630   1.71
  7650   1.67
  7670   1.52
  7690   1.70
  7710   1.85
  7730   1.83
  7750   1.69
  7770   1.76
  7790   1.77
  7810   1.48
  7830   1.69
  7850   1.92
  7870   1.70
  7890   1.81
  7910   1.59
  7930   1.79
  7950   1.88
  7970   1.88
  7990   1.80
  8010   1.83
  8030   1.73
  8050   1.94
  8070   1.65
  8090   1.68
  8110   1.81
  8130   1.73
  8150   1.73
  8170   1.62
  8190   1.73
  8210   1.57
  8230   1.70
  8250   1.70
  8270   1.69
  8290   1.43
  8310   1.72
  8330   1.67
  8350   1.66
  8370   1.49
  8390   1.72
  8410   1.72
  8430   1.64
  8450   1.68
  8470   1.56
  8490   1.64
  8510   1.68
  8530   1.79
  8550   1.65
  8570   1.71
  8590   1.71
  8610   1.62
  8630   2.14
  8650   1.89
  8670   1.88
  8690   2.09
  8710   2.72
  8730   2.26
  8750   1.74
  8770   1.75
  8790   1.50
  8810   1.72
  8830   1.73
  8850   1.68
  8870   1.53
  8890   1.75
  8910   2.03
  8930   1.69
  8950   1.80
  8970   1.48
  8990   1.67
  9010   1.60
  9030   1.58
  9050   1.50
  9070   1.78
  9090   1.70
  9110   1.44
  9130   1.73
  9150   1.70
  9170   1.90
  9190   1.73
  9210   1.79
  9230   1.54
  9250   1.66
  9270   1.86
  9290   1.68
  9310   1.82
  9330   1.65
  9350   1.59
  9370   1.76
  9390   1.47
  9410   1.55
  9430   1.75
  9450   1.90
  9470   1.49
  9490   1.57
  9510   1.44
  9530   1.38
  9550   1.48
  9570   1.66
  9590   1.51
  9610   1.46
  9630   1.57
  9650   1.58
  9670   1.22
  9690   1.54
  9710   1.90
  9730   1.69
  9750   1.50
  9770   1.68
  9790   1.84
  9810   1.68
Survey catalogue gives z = 0.326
